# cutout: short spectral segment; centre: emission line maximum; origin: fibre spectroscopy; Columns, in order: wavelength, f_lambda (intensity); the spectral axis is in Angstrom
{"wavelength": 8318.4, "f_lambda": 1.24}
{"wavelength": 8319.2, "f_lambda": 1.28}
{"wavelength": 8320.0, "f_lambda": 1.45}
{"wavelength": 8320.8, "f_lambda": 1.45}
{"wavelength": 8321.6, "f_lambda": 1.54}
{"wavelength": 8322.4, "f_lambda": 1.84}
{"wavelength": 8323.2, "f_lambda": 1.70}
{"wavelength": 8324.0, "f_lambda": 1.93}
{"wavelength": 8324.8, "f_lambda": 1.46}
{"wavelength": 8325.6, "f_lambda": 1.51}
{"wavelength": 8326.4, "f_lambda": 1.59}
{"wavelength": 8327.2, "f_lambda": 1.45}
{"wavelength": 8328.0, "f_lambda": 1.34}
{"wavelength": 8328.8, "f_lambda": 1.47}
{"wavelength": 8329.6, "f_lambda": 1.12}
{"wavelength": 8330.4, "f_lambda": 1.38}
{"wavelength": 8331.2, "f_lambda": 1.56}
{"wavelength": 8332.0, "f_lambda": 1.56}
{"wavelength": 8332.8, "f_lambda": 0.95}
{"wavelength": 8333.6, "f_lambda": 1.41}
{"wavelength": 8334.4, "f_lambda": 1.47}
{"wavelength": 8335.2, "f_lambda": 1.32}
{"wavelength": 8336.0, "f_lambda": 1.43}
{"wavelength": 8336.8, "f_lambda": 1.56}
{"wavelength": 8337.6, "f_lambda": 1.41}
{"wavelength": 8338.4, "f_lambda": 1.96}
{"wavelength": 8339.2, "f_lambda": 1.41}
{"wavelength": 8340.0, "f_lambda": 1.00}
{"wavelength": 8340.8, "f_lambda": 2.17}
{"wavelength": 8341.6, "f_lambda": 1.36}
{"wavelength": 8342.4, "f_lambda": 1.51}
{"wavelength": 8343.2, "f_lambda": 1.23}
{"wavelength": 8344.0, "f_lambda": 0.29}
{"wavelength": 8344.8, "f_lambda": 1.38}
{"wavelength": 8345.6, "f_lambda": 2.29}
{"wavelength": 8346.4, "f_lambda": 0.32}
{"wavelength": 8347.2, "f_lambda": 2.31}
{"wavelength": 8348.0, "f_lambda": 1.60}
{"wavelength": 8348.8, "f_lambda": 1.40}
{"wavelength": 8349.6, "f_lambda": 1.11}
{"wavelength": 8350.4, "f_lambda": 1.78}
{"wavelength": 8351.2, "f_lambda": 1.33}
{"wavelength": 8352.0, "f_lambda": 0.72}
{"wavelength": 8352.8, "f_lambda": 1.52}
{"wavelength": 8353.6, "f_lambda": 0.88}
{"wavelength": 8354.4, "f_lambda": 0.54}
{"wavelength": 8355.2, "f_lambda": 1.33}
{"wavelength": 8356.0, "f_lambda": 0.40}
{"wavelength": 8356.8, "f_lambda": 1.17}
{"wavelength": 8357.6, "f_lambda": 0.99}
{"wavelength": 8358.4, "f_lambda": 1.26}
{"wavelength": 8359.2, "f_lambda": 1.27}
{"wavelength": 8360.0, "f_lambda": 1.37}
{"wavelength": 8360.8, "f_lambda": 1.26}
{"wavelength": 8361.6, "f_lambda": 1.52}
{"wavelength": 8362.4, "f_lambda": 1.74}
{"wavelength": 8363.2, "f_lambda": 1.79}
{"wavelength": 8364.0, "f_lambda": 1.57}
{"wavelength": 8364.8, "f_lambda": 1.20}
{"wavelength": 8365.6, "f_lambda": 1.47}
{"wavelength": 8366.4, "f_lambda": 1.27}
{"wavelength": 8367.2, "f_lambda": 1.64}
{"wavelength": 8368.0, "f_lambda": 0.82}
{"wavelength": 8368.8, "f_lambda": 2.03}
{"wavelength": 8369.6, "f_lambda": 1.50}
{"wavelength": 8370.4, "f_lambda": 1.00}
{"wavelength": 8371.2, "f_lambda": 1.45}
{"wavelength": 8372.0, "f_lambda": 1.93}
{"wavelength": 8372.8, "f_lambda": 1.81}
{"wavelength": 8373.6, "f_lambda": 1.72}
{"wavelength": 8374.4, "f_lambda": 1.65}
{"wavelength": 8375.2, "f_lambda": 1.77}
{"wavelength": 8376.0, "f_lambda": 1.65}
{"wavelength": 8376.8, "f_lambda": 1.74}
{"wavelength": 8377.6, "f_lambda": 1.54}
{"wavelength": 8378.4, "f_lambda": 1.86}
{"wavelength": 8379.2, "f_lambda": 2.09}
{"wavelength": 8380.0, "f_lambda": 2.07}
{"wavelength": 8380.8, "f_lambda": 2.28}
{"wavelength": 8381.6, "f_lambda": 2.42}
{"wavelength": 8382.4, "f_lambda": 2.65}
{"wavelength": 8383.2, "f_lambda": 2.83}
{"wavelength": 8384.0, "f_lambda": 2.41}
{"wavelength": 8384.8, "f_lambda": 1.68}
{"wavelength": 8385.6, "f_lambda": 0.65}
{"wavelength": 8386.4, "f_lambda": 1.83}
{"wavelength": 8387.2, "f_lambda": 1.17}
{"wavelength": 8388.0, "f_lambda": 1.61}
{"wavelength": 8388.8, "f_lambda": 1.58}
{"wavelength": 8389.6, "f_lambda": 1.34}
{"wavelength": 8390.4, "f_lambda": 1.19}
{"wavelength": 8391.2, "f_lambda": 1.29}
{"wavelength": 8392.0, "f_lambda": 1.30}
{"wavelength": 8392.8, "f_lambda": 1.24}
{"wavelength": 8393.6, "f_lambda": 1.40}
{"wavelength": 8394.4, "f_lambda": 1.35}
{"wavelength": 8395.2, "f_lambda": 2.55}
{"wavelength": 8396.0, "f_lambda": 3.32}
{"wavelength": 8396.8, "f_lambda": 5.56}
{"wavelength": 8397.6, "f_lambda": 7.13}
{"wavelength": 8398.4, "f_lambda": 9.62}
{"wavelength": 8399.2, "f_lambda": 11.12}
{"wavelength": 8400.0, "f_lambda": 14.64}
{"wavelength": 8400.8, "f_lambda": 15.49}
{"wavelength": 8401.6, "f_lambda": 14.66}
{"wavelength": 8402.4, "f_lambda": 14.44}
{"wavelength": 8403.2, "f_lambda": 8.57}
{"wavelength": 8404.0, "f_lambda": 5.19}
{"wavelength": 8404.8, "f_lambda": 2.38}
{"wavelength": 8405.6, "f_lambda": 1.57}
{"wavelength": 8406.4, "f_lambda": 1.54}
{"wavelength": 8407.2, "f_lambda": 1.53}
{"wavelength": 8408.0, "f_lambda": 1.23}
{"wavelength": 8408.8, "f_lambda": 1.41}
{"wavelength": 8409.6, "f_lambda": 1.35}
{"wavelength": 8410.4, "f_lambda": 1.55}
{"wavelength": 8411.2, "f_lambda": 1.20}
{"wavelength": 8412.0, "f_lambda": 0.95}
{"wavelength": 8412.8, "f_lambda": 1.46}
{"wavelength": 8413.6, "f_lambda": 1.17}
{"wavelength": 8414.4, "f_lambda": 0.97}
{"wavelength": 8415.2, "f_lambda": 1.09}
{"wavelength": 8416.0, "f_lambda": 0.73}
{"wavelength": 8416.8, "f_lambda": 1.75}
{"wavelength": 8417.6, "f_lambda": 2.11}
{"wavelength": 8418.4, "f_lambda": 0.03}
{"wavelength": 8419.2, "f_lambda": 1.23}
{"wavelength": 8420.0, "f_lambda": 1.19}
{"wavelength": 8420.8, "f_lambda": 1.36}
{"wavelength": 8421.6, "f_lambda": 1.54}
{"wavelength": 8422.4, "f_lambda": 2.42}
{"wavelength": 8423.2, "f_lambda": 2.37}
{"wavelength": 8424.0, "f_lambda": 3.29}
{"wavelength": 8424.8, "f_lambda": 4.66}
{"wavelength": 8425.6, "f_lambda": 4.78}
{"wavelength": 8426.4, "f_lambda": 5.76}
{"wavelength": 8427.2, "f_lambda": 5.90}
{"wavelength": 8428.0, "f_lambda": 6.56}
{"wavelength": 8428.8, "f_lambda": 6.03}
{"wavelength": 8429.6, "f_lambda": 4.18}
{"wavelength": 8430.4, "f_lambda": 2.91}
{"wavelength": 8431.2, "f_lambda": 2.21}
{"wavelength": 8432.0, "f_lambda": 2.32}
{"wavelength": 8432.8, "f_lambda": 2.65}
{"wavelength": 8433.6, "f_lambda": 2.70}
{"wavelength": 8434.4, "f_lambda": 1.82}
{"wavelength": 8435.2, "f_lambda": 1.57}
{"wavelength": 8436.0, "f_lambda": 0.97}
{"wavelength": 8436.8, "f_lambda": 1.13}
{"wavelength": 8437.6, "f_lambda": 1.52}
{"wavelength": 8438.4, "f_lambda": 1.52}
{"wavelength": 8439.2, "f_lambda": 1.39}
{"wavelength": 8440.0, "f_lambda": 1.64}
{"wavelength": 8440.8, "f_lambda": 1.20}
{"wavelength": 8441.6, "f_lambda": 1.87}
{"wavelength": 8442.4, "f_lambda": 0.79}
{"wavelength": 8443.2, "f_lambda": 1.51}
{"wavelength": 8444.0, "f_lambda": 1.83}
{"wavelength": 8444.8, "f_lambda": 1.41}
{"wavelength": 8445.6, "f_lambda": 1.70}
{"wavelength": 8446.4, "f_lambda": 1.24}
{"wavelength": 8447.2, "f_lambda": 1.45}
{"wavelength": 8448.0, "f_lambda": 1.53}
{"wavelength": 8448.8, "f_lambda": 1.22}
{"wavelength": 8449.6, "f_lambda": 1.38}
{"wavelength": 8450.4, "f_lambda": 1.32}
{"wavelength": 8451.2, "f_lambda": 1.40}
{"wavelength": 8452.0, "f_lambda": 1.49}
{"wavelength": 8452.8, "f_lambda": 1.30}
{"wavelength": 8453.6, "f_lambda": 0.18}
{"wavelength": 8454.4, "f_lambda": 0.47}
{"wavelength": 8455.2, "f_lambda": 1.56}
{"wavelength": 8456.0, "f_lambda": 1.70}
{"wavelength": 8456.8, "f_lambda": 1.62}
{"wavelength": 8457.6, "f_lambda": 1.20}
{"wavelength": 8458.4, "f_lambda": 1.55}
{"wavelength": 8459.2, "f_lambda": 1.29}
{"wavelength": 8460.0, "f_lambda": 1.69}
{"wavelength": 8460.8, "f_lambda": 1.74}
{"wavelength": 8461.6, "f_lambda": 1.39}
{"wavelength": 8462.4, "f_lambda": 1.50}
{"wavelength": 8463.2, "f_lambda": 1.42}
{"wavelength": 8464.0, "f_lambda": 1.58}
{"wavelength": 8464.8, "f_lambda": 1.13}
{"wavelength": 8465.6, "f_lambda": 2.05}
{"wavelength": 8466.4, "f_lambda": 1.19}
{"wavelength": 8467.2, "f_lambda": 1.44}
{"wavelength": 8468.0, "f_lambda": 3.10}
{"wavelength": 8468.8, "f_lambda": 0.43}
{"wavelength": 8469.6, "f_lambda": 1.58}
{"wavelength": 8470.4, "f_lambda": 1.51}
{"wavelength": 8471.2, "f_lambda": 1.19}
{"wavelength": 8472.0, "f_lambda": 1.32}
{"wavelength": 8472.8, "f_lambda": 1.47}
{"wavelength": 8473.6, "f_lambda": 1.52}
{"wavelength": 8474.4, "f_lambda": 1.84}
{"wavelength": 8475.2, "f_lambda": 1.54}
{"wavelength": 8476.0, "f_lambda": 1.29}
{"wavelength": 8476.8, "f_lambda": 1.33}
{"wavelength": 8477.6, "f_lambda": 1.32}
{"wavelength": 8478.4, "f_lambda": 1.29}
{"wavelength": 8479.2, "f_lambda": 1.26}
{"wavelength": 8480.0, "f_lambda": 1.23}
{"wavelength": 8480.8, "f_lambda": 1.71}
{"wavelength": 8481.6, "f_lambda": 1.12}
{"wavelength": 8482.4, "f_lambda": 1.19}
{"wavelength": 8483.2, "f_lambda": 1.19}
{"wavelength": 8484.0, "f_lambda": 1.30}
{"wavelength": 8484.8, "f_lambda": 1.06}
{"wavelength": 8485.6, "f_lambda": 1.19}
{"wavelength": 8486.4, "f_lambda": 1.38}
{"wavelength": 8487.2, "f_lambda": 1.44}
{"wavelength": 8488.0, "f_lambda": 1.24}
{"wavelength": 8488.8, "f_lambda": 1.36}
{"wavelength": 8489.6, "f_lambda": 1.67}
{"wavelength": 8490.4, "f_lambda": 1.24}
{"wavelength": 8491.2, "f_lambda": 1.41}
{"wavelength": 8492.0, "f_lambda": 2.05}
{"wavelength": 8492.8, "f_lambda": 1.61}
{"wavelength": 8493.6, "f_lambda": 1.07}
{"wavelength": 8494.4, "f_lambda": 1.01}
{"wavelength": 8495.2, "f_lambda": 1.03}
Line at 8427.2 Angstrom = [N II] 6583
